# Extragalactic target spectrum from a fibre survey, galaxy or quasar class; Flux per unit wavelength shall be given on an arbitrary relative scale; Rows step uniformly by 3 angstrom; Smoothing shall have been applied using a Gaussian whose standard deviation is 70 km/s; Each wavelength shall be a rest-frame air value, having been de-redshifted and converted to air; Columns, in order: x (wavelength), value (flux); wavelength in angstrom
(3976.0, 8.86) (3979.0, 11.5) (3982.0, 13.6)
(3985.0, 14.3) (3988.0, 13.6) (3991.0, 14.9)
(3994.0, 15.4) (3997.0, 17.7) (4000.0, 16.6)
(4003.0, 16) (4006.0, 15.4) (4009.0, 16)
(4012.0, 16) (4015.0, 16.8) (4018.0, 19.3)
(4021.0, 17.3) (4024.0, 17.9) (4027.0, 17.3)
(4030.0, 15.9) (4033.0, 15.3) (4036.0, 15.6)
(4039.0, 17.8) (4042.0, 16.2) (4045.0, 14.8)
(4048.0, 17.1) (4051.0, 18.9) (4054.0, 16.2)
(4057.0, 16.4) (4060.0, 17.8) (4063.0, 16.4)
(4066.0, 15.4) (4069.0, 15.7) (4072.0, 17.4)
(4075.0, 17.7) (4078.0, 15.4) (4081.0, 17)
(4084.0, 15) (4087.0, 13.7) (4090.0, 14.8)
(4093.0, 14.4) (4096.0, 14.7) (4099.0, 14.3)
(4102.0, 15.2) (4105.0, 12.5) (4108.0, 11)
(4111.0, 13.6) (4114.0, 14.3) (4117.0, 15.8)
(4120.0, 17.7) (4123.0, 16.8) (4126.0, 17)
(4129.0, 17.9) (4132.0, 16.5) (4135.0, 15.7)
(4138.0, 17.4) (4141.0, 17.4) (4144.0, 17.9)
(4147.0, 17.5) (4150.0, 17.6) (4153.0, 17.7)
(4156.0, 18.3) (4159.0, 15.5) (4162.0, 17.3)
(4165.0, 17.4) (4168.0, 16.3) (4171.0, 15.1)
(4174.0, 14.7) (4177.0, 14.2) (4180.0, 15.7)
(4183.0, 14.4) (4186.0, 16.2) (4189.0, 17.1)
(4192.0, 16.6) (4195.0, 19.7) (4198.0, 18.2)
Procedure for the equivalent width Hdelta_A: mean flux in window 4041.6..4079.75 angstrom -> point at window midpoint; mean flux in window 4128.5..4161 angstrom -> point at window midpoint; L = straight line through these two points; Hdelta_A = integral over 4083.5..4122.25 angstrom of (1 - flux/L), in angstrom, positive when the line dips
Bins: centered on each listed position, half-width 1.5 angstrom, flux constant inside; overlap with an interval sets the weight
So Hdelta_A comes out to 5.7 angstrom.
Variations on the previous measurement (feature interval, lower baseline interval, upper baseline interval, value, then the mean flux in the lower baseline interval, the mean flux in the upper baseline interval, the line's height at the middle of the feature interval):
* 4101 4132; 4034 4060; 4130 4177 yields 2.7 angstrom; 16.7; 16.7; 16.7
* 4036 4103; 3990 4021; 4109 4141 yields 1.4 angstrom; 16.5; 16.2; 16.4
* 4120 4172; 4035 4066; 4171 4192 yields -4.2 angstrom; 16.7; 15.4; 15.8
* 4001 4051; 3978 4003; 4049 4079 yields -2.7 angstrom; 14.8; 16.8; 15.8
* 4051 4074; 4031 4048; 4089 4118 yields -2.0 angstrom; 16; 14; 15.3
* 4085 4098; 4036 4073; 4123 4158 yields 1.9 angstrom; 16.6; 17.3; 16.9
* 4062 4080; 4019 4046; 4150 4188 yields 0.1 angstrom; 16.5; 16.1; 16.4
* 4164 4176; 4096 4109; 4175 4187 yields -0.7 angstrom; 13.5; 15.1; 14.8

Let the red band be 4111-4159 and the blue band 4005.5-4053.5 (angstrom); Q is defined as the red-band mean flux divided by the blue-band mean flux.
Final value 1.01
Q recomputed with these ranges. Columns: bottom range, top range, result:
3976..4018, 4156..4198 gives 1.08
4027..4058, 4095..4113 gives 0.82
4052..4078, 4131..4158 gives 1.04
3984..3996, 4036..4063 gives 1.14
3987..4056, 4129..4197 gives 1.01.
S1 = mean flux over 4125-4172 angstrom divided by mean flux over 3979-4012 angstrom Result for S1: 1.12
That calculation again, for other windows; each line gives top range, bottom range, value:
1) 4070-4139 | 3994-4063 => 0.93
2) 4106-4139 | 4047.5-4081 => 0.94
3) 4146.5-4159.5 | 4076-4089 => 1.14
